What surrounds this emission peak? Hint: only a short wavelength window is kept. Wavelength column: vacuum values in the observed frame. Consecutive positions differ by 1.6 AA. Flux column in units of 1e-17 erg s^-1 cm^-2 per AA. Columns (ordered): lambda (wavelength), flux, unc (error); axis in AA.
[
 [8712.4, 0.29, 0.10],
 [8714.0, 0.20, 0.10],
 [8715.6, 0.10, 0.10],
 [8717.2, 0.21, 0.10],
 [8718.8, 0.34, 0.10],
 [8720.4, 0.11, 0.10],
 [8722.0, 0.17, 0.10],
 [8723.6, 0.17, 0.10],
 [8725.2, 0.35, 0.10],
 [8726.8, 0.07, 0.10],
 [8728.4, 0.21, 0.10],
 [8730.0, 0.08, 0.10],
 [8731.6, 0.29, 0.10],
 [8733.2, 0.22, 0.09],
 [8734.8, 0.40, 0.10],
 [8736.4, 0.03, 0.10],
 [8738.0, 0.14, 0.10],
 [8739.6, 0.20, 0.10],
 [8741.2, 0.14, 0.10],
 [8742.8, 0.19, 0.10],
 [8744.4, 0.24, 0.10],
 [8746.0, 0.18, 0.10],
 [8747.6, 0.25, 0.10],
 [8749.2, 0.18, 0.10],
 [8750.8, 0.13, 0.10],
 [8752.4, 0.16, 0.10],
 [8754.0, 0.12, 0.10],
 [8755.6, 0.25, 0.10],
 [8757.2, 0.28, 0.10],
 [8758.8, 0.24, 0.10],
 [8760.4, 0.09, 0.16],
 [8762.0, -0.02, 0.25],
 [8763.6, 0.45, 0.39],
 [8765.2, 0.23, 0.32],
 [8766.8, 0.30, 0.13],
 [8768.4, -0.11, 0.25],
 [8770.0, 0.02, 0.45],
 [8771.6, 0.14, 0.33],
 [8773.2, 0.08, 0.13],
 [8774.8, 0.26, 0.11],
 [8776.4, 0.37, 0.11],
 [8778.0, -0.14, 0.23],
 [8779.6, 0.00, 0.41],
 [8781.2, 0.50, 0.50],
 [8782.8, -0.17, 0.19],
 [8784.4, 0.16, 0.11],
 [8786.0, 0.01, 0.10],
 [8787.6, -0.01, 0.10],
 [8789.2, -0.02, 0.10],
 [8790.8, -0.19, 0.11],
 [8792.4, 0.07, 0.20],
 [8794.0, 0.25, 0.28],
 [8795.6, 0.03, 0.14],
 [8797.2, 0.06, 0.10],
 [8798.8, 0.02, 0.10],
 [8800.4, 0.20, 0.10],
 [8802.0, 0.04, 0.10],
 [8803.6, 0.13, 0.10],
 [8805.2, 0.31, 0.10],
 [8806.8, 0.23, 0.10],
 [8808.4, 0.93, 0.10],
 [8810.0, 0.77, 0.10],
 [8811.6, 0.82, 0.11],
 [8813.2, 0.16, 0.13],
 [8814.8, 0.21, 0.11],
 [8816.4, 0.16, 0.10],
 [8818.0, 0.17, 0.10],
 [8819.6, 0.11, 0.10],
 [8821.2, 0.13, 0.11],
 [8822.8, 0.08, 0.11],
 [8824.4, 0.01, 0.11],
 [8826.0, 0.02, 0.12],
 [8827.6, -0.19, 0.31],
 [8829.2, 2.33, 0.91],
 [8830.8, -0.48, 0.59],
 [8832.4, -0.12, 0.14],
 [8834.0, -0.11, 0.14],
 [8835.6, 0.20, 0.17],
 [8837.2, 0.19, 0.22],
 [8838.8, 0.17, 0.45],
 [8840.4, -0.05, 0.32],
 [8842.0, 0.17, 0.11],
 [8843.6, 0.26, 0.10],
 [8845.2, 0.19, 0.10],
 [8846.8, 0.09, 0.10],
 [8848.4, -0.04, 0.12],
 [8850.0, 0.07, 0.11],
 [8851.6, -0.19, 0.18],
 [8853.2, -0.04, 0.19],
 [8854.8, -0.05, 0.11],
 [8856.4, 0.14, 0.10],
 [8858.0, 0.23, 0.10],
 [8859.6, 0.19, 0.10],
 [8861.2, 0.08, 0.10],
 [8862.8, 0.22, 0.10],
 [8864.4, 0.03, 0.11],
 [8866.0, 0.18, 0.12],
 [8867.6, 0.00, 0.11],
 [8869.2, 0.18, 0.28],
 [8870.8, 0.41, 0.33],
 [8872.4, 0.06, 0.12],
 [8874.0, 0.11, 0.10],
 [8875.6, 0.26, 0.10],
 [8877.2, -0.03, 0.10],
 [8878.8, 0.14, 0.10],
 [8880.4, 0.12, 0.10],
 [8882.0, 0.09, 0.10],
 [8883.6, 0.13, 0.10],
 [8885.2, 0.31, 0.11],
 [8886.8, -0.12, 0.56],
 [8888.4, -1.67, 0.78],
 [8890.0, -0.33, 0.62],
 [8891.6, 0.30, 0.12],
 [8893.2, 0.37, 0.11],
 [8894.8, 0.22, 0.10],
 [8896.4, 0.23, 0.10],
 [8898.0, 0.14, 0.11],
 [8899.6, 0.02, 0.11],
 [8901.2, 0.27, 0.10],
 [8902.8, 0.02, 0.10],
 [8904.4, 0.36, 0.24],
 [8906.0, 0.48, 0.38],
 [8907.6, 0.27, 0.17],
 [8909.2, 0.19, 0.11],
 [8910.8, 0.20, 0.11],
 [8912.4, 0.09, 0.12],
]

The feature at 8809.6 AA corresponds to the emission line H-beta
